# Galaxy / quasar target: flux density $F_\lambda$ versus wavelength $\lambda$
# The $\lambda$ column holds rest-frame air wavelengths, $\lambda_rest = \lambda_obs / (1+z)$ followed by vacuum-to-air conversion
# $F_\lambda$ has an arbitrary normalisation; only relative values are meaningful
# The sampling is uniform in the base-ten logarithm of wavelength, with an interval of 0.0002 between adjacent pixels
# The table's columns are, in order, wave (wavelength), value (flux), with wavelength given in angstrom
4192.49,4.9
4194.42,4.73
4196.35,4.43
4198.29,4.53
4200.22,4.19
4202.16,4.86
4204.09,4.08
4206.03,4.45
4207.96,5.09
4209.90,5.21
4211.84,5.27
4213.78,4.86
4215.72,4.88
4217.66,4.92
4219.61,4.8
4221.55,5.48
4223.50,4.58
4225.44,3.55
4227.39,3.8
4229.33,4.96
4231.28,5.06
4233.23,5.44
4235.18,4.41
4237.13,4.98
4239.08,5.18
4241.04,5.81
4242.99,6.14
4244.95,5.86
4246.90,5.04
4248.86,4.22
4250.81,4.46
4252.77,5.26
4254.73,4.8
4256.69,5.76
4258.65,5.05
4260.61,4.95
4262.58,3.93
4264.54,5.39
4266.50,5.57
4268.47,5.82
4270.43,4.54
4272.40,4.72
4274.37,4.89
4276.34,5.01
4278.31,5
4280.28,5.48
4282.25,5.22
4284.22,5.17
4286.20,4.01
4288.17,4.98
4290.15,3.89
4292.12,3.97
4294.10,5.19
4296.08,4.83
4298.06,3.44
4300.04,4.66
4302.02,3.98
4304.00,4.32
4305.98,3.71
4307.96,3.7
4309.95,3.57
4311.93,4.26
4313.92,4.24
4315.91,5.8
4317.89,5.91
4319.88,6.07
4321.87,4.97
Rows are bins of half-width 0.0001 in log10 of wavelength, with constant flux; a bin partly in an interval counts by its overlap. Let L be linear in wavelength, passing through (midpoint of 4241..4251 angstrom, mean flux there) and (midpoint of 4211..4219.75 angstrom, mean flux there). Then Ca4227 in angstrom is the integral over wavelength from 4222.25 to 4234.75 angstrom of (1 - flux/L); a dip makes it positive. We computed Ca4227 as 1.3 angstrom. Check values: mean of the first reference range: 4.95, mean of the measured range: 4.58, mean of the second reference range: 5.27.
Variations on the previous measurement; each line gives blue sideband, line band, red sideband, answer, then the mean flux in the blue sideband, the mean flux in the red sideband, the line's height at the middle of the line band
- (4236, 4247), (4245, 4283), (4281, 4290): 0.8 angstrom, 5.52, 4.77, 5.14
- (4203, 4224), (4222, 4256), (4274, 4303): -0.9 angstrom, 4.88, 4.64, 4.8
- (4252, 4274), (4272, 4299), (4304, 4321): 1.0 angstrom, 5.06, 4.64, 4.87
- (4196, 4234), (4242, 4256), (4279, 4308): -1.6 angstrom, 4.72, 4.47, 4.61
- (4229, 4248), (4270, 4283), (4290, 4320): -0.5 angstrom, 5.29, 4.44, 4.81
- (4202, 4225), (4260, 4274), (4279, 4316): -1.3 angstrom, 4.84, 4.41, 4.57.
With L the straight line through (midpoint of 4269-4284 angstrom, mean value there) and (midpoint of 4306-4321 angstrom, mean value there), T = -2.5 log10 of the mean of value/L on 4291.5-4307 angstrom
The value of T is 0.136 mag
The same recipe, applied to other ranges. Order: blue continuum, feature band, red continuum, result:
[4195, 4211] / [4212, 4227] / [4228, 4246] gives 0.05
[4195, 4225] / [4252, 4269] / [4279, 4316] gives -0.13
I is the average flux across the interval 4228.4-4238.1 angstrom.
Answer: 4.97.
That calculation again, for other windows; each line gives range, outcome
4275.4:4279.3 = 5.01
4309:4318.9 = 4.77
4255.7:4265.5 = 5.01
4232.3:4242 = 5.16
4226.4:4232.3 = 4.61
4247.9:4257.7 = 4.9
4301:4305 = 4.16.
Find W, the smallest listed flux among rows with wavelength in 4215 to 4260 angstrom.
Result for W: 3.55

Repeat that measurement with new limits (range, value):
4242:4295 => 3.89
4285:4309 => 3.44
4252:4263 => 3.93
